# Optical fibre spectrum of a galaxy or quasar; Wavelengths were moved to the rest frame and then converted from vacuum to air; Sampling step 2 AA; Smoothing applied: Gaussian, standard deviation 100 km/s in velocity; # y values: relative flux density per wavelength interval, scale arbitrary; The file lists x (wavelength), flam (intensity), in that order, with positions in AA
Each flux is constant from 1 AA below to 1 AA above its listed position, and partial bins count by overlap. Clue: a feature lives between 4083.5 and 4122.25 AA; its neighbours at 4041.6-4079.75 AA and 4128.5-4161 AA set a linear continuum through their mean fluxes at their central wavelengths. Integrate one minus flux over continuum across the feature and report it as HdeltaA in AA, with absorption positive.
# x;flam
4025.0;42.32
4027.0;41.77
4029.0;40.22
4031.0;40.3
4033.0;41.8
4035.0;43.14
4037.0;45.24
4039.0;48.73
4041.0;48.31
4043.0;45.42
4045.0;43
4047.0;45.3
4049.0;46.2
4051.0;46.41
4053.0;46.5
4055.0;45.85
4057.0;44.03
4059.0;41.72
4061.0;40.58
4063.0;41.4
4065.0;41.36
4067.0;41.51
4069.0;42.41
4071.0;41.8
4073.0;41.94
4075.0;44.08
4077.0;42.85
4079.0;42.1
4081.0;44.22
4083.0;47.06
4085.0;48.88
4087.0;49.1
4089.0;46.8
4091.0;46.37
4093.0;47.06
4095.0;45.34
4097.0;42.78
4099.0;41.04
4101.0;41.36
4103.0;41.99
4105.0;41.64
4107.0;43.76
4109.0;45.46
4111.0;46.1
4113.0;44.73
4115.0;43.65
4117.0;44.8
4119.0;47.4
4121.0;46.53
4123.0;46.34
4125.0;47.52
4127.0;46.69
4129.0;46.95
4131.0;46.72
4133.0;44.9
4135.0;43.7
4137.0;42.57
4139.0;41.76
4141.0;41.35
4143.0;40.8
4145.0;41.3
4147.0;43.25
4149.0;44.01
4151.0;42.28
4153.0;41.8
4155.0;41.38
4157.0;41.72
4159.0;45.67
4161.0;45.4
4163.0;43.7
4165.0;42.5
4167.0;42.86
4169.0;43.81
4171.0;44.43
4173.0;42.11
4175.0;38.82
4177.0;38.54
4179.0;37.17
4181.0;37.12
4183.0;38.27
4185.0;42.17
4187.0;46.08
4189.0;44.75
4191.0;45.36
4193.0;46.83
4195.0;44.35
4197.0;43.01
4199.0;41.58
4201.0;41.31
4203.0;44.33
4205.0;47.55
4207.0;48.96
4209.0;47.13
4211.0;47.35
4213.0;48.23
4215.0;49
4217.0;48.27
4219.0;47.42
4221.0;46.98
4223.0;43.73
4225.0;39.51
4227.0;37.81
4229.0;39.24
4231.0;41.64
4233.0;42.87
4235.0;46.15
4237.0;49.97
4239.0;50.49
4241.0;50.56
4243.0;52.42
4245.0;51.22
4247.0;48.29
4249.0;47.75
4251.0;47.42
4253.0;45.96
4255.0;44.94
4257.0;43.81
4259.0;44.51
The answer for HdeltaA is -1.5 AA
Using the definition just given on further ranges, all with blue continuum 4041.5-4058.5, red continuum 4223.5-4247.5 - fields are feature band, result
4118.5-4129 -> -0.3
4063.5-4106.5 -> 1.5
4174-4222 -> 1.6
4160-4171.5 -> 0.5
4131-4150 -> 1.1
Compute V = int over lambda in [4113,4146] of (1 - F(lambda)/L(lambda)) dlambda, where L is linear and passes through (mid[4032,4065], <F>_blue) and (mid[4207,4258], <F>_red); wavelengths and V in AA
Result 0.6 AA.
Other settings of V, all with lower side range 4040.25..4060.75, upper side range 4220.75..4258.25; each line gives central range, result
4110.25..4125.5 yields -0.2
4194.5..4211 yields 0.3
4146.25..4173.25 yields 1.3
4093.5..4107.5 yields 0.8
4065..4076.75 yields 0.7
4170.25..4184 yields 1.9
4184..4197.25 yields 0.3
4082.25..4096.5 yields -0.6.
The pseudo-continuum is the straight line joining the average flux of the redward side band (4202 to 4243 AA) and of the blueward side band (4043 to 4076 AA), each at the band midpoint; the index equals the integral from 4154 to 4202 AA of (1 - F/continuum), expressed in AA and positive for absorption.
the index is 3.0 AA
